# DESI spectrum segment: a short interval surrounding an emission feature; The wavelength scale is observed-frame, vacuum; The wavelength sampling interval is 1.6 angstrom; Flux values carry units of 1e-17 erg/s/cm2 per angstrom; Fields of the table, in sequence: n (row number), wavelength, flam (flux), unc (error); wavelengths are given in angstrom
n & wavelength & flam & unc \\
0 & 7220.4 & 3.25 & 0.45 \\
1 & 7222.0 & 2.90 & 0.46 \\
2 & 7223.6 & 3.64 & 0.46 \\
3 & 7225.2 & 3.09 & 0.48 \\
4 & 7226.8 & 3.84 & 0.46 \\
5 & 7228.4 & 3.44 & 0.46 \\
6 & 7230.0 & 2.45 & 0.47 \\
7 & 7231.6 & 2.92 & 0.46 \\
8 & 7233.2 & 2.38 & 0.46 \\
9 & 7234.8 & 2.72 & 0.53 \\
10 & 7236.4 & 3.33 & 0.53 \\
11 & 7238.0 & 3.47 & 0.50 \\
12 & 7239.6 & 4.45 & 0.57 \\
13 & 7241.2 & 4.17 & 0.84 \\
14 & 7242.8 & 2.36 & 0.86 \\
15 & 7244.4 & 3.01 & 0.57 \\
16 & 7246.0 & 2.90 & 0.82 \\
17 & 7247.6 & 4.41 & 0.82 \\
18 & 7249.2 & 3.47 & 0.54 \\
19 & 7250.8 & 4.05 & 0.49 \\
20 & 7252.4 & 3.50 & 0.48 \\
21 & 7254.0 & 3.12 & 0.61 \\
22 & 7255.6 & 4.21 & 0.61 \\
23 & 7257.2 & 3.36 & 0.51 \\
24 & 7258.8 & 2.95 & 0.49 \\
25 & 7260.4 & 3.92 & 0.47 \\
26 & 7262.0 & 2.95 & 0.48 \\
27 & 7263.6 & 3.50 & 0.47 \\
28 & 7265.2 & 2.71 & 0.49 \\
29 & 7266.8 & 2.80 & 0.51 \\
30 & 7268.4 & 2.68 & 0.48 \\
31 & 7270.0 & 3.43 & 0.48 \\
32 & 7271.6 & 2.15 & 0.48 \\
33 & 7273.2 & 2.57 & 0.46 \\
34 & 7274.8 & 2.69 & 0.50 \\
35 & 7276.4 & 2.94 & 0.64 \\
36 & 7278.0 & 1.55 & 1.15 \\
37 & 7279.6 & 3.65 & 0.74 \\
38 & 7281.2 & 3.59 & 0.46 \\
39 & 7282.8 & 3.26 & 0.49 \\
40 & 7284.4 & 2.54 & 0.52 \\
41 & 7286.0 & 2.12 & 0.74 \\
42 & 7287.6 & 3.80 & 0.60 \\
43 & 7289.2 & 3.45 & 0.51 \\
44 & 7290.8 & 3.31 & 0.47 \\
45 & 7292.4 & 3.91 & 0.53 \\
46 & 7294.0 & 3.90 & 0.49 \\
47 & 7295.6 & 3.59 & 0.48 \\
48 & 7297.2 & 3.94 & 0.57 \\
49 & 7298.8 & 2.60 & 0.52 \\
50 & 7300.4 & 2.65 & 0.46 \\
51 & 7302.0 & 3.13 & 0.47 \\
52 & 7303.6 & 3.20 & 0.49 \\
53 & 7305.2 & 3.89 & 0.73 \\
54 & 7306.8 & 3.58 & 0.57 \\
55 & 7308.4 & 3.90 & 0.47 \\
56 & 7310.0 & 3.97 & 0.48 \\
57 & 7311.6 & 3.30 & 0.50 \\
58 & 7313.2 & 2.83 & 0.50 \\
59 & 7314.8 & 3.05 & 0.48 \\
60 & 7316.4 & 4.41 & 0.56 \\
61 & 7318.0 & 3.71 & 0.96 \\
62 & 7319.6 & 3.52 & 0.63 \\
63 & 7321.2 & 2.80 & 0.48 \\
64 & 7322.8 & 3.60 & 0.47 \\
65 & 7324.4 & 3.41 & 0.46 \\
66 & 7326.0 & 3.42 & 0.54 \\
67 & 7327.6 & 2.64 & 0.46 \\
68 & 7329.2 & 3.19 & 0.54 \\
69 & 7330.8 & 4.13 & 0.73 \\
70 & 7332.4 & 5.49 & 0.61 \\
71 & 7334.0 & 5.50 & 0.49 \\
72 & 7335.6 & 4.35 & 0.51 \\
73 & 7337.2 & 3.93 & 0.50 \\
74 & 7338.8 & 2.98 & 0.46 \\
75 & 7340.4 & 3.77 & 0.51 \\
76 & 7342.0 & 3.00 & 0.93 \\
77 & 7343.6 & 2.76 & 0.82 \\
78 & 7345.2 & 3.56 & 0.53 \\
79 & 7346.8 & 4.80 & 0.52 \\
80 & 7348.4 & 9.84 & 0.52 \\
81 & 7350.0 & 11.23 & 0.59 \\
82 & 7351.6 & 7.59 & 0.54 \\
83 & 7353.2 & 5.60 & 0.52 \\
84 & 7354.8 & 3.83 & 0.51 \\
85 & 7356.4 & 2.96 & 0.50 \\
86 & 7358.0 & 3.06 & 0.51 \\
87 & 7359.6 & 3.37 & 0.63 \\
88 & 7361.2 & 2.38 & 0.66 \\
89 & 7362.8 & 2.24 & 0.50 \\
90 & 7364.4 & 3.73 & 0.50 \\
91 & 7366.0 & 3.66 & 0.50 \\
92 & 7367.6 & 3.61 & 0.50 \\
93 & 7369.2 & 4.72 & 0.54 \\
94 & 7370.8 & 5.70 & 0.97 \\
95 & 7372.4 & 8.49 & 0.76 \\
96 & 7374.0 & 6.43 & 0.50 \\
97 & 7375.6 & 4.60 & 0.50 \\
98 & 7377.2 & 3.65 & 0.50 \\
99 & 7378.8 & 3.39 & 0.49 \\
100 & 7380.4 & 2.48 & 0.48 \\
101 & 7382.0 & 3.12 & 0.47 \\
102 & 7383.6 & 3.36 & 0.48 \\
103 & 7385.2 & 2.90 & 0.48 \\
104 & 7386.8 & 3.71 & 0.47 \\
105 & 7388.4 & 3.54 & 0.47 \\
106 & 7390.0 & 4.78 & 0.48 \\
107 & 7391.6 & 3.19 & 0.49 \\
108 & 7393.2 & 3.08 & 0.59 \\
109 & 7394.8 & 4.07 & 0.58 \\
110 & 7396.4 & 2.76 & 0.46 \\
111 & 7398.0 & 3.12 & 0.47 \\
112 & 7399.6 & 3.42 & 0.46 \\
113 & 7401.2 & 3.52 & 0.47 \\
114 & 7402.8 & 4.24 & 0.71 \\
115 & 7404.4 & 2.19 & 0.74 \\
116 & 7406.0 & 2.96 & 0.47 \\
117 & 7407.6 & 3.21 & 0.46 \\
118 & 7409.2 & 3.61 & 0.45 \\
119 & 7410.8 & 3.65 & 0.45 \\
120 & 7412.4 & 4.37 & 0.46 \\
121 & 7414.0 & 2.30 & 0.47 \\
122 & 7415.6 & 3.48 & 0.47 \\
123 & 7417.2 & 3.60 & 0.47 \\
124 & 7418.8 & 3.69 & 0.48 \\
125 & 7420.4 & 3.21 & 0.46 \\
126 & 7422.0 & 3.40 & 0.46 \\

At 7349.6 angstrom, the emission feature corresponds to H-alpha 6563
